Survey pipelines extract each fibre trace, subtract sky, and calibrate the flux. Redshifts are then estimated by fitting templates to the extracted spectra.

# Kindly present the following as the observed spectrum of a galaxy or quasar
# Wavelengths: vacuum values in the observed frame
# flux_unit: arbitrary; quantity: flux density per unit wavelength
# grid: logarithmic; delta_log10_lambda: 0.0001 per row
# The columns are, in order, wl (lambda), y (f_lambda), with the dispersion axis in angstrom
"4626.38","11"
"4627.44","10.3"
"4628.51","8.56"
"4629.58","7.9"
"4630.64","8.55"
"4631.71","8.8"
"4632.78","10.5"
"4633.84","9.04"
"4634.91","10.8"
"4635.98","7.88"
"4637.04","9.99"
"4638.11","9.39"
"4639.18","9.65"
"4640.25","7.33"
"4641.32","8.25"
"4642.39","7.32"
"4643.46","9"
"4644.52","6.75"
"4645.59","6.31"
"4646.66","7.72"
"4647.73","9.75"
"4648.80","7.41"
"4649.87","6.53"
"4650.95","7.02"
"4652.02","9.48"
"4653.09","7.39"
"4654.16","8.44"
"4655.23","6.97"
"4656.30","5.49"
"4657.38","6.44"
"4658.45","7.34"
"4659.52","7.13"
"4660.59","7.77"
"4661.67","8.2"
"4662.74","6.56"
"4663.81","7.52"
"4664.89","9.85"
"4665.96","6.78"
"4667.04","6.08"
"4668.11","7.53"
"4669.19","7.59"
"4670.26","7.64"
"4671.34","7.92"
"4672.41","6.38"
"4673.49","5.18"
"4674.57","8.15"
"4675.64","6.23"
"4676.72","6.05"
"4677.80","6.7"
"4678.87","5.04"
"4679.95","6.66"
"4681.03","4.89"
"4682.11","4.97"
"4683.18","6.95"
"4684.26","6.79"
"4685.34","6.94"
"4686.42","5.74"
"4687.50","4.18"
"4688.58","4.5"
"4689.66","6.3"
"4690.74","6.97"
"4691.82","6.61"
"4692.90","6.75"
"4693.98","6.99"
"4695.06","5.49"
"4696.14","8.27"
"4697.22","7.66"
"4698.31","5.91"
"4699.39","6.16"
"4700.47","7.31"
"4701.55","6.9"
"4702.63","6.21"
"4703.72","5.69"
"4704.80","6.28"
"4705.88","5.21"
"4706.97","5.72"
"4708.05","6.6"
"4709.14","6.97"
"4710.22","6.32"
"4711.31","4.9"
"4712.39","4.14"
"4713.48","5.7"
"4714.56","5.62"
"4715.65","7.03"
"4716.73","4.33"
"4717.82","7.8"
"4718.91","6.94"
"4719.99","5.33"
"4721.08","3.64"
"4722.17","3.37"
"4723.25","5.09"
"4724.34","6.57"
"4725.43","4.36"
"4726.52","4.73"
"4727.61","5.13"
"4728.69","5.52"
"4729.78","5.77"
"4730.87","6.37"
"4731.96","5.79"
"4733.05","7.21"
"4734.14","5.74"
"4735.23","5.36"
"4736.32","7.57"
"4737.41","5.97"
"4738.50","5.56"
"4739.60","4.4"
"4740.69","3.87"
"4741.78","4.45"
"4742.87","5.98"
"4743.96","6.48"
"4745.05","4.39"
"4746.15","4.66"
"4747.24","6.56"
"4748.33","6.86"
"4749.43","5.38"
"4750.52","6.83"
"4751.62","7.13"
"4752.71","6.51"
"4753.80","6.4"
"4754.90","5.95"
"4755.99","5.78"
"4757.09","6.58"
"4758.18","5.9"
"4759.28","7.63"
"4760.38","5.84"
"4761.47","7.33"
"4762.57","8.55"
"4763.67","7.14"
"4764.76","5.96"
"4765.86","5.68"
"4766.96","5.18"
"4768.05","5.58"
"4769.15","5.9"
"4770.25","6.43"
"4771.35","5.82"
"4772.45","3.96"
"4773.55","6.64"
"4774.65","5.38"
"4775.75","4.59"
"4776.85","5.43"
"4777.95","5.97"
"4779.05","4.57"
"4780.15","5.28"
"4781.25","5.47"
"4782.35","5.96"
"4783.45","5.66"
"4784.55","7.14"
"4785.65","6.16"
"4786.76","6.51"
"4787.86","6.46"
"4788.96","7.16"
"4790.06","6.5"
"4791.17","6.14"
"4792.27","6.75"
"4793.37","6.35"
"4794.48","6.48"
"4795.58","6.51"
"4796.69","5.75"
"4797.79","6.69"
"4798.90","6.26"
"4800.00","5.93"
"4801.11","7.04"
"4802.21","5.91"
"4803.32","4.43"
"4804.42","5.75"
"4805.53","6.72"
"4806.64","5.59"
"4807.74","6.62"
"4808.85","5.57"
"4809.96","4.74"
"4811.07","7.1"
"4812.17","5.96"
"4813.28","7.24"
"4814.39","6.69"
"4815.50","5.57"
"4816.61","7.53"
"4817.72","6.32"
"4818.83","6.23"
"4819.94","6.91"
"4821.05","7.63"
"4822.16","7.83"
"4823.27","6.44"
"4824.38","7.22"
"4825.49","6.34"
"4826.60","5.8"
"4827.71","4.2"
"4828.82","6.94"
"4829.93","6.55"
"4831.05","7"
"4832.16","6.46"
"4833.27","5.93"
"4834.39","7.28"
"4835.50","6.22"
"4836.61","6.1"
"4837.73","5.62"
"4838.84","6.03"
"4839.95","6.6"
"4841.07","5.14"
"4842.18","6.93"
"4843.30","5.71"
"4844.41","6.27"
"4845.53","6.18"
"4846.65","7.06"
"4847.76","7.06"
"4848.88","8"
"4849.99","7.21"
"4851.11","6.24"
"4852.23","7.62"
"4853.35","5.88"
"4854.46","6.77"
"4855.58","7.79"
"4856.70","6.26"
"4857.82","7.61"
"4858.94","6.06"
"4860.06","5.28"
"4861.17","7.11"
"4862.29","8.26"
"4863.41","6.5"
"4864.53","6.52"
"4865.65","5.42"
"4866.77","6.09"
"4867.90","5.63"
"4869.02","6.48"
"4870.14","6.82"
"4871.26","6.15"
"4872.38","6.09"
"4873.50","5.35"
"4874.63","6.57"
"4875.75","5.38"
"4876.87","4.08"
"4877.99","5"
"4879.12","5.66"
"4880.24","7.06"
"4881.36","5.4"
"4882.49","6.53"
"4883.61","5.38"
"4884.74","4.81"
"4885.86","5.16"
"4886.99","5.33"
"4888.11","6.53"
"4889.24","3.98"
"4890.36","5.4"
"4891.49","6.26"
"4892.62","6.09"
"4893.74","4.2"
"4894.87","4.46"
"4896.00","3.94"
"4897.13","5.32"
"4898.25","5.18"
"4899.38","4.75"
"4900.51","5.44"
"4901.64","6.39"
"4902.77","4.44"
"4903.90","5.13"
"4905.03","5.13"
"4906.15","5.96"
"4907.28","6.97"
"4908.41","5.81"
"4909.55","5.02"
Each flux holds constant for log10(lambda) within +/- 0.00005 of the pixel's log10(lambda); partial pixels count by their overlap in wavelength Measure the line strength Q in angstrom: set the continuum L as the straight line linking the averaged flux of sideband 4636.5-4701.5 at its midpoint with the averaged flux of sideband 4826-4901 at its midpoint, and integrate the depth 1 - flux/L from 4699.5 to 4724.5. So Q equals 3.8 angstrom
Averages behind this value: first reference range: 7.07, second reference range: 6.03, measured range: 5.81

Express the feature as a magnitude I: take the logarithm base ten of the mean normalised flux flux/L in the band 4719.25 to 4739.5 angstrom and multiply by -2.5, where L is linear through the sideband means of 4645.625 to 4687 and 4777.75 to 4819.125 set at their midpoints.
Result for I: 0.201 mag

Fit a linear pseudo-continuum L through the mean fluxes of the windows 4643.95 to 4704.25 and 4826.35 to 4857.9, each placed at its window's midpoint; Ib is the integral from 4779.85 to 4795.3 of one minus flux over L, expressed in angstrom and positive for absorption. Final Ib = 0.7 angstrom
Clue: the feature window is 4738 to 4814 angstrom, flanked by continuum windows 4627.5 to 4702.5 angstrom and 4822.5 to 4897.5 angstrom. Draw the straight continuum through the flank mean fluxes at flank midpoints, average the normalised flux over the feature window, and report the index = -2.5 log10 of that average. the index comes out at 0.10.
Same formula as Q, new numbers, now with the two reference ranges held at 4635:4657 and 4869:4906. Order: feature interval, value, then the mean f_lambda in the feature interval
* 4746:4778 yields 2.90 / 6.14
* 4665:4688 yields 3.53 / 6.47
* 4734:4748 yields 3.00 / 5.48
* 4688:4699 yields 1.36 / 6.53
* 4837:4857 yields -2.45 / 6.58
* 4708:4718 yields 1.95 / 5.84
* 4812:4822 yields -0.93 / 6.74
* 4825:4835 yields -0.40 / 6.28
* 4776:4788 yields 1.31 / 5.82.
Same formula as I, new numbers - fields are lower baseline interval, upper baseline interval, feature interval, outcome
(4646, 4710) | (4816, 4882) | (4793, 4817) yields 0.05 mag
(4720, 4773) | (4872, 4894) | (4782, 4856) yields -0.14 mag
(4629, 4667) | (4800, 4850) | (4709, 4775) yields 0.22 mag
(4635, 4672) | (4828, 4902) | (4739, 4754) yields 0.22 mag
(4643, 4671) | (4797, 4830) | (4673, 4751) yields 0.20 mag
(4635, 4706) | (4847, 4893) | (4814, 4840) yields -0.02 mag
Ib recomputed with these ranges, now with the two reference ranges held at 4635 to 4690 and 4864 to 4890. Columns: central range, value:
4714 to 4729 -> 3.06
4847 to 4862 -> -2.56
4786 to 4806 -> -0.10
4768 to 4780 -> 1.76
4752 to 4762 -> 0.12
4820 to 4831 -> -0.95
